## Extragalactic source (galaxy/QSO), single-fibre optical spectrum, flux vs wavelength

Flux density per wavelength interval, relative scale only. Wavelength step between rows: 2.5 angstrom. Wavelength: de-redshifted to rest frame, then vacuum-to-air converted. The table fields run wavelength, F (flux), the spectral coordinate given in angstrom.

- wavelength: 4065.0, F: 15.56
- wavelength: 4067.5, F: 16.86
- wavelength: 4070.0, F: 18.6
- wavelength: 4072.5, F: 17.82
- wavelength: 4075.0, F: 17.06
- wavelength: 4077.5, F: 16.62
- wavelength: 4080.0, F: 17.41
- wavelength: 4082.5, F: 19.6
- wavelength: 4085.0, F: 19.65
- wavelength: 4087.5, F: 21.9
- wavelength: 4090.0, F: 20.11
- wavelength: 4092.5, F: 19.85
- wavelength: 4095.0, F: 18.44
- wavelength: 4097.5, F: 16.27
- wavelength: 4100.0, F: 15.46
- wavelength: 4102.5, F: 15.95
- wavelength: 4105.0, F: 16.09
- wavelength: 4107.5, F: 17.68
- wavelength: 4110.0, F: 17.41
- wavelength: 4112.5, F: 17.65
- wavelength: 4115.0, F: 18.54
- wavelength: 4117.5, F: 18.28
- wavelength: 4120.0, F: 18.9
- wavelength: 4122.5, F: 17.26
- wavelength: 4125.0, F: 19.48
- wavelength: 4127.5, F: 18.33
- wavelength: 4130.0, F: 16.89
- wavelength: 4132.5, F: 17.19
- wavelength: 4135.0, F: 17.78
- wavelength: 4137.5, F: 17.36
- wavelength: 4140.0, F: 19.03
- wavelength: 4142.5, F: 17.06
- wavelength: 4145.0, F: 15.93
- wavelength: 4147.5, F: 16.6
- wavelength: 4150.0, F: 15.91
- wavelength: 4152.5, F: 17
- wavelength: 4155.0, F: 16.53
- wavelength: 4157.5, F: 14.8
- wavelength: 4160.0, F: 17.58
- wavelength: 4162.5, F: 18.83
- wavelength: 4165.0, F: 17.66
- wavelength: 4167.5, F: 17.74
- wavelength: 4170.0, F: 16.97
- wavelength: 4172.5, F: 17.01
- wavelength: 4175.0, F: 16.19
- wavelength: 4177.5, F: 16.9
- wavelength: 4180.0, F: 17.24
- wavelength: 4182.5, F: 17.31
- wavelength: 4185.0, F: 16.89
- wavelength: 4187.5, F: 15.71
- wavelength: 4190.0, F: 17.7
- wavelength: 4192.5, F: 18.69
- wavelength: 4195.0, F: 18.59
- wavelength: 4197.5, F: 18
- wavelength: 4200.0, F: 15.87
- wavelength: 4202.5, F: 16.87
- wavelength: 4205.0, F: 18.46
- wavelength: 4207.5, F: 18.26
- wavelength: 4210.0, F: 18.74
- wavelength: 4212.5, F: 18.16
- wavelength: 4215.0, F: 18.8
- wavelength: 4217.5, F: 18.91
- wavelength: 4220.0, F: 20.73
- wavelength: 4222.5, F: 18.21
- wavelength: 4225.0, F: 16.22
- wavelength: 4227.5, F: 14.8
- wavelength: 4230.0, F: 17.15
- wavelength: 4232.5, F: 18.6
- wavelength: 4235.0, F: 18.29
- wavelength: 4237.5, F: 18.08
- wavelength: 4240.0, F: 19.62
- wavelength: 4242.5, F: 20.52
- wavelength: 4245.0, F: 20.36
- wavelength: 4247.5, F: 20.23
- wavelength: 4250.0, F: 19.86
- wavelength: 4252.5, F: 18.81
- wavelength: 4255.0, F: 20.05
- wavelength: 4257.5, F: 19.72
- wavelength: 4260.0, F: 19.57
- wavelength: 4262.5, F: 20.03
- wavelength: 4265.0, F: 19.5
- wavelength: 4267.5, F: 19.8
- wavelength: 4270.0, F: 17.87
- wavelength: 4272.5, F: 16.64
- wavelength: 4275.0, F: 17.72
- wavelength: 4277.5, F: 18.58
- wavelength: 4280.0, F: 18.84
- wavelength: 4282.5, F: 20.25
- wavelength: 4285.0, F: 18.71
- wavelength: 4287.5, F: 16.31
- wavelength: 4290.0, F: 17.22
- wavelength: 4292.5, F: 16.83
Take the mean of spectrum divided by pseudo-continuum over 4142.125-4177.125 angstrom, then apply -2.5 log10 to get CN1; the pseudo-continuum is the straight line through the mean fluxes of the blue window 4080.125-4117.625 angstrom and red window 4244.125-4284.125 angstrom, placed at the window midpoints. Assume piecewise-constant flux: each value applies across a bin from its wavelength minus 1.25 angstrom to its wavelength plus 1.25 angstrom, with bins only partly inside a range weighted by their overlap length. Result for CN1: 0.11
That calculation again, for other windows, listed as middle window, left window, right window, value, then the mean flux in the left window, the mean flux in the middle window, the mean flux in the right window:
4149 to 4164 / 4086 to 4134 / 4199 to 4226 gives 0.078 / 18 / 16.8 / 18.2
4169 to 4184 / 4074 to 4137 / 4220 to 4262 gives 0.092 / 18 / 16.9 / 18.8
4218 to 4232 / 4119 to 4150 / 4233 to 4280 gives 0.071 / 17.6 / 17.6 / 19.2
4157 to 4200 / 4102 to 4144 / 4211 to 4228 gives 0.041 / 17.7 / 17.3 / 18.1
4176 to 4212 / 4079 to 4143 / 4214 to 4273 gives 0.064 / 18.1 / 17.5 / 18.9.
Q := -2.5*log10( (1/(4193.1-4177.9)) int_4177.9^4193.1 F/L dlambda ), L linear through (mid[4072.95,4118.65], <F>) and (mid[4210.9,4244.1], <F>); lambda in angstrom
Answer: 0.06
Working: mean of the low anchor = 18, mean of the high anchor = 18.3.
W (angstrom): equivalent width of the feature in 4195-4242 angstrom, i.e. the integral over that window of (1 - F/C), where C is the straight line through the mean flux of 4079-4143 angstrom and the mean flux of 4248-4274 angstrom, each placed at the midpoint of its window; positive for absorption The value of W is 2.1 angstrom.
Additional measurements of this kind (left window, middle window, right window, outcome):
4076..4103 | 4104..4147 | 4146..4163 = -0.70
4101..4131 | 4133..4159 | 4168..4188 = 0.71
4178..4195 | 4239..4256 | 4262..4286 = -1.48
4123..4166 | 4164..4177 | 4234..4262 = 0.56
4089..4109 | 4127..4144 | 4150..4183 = -0.39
